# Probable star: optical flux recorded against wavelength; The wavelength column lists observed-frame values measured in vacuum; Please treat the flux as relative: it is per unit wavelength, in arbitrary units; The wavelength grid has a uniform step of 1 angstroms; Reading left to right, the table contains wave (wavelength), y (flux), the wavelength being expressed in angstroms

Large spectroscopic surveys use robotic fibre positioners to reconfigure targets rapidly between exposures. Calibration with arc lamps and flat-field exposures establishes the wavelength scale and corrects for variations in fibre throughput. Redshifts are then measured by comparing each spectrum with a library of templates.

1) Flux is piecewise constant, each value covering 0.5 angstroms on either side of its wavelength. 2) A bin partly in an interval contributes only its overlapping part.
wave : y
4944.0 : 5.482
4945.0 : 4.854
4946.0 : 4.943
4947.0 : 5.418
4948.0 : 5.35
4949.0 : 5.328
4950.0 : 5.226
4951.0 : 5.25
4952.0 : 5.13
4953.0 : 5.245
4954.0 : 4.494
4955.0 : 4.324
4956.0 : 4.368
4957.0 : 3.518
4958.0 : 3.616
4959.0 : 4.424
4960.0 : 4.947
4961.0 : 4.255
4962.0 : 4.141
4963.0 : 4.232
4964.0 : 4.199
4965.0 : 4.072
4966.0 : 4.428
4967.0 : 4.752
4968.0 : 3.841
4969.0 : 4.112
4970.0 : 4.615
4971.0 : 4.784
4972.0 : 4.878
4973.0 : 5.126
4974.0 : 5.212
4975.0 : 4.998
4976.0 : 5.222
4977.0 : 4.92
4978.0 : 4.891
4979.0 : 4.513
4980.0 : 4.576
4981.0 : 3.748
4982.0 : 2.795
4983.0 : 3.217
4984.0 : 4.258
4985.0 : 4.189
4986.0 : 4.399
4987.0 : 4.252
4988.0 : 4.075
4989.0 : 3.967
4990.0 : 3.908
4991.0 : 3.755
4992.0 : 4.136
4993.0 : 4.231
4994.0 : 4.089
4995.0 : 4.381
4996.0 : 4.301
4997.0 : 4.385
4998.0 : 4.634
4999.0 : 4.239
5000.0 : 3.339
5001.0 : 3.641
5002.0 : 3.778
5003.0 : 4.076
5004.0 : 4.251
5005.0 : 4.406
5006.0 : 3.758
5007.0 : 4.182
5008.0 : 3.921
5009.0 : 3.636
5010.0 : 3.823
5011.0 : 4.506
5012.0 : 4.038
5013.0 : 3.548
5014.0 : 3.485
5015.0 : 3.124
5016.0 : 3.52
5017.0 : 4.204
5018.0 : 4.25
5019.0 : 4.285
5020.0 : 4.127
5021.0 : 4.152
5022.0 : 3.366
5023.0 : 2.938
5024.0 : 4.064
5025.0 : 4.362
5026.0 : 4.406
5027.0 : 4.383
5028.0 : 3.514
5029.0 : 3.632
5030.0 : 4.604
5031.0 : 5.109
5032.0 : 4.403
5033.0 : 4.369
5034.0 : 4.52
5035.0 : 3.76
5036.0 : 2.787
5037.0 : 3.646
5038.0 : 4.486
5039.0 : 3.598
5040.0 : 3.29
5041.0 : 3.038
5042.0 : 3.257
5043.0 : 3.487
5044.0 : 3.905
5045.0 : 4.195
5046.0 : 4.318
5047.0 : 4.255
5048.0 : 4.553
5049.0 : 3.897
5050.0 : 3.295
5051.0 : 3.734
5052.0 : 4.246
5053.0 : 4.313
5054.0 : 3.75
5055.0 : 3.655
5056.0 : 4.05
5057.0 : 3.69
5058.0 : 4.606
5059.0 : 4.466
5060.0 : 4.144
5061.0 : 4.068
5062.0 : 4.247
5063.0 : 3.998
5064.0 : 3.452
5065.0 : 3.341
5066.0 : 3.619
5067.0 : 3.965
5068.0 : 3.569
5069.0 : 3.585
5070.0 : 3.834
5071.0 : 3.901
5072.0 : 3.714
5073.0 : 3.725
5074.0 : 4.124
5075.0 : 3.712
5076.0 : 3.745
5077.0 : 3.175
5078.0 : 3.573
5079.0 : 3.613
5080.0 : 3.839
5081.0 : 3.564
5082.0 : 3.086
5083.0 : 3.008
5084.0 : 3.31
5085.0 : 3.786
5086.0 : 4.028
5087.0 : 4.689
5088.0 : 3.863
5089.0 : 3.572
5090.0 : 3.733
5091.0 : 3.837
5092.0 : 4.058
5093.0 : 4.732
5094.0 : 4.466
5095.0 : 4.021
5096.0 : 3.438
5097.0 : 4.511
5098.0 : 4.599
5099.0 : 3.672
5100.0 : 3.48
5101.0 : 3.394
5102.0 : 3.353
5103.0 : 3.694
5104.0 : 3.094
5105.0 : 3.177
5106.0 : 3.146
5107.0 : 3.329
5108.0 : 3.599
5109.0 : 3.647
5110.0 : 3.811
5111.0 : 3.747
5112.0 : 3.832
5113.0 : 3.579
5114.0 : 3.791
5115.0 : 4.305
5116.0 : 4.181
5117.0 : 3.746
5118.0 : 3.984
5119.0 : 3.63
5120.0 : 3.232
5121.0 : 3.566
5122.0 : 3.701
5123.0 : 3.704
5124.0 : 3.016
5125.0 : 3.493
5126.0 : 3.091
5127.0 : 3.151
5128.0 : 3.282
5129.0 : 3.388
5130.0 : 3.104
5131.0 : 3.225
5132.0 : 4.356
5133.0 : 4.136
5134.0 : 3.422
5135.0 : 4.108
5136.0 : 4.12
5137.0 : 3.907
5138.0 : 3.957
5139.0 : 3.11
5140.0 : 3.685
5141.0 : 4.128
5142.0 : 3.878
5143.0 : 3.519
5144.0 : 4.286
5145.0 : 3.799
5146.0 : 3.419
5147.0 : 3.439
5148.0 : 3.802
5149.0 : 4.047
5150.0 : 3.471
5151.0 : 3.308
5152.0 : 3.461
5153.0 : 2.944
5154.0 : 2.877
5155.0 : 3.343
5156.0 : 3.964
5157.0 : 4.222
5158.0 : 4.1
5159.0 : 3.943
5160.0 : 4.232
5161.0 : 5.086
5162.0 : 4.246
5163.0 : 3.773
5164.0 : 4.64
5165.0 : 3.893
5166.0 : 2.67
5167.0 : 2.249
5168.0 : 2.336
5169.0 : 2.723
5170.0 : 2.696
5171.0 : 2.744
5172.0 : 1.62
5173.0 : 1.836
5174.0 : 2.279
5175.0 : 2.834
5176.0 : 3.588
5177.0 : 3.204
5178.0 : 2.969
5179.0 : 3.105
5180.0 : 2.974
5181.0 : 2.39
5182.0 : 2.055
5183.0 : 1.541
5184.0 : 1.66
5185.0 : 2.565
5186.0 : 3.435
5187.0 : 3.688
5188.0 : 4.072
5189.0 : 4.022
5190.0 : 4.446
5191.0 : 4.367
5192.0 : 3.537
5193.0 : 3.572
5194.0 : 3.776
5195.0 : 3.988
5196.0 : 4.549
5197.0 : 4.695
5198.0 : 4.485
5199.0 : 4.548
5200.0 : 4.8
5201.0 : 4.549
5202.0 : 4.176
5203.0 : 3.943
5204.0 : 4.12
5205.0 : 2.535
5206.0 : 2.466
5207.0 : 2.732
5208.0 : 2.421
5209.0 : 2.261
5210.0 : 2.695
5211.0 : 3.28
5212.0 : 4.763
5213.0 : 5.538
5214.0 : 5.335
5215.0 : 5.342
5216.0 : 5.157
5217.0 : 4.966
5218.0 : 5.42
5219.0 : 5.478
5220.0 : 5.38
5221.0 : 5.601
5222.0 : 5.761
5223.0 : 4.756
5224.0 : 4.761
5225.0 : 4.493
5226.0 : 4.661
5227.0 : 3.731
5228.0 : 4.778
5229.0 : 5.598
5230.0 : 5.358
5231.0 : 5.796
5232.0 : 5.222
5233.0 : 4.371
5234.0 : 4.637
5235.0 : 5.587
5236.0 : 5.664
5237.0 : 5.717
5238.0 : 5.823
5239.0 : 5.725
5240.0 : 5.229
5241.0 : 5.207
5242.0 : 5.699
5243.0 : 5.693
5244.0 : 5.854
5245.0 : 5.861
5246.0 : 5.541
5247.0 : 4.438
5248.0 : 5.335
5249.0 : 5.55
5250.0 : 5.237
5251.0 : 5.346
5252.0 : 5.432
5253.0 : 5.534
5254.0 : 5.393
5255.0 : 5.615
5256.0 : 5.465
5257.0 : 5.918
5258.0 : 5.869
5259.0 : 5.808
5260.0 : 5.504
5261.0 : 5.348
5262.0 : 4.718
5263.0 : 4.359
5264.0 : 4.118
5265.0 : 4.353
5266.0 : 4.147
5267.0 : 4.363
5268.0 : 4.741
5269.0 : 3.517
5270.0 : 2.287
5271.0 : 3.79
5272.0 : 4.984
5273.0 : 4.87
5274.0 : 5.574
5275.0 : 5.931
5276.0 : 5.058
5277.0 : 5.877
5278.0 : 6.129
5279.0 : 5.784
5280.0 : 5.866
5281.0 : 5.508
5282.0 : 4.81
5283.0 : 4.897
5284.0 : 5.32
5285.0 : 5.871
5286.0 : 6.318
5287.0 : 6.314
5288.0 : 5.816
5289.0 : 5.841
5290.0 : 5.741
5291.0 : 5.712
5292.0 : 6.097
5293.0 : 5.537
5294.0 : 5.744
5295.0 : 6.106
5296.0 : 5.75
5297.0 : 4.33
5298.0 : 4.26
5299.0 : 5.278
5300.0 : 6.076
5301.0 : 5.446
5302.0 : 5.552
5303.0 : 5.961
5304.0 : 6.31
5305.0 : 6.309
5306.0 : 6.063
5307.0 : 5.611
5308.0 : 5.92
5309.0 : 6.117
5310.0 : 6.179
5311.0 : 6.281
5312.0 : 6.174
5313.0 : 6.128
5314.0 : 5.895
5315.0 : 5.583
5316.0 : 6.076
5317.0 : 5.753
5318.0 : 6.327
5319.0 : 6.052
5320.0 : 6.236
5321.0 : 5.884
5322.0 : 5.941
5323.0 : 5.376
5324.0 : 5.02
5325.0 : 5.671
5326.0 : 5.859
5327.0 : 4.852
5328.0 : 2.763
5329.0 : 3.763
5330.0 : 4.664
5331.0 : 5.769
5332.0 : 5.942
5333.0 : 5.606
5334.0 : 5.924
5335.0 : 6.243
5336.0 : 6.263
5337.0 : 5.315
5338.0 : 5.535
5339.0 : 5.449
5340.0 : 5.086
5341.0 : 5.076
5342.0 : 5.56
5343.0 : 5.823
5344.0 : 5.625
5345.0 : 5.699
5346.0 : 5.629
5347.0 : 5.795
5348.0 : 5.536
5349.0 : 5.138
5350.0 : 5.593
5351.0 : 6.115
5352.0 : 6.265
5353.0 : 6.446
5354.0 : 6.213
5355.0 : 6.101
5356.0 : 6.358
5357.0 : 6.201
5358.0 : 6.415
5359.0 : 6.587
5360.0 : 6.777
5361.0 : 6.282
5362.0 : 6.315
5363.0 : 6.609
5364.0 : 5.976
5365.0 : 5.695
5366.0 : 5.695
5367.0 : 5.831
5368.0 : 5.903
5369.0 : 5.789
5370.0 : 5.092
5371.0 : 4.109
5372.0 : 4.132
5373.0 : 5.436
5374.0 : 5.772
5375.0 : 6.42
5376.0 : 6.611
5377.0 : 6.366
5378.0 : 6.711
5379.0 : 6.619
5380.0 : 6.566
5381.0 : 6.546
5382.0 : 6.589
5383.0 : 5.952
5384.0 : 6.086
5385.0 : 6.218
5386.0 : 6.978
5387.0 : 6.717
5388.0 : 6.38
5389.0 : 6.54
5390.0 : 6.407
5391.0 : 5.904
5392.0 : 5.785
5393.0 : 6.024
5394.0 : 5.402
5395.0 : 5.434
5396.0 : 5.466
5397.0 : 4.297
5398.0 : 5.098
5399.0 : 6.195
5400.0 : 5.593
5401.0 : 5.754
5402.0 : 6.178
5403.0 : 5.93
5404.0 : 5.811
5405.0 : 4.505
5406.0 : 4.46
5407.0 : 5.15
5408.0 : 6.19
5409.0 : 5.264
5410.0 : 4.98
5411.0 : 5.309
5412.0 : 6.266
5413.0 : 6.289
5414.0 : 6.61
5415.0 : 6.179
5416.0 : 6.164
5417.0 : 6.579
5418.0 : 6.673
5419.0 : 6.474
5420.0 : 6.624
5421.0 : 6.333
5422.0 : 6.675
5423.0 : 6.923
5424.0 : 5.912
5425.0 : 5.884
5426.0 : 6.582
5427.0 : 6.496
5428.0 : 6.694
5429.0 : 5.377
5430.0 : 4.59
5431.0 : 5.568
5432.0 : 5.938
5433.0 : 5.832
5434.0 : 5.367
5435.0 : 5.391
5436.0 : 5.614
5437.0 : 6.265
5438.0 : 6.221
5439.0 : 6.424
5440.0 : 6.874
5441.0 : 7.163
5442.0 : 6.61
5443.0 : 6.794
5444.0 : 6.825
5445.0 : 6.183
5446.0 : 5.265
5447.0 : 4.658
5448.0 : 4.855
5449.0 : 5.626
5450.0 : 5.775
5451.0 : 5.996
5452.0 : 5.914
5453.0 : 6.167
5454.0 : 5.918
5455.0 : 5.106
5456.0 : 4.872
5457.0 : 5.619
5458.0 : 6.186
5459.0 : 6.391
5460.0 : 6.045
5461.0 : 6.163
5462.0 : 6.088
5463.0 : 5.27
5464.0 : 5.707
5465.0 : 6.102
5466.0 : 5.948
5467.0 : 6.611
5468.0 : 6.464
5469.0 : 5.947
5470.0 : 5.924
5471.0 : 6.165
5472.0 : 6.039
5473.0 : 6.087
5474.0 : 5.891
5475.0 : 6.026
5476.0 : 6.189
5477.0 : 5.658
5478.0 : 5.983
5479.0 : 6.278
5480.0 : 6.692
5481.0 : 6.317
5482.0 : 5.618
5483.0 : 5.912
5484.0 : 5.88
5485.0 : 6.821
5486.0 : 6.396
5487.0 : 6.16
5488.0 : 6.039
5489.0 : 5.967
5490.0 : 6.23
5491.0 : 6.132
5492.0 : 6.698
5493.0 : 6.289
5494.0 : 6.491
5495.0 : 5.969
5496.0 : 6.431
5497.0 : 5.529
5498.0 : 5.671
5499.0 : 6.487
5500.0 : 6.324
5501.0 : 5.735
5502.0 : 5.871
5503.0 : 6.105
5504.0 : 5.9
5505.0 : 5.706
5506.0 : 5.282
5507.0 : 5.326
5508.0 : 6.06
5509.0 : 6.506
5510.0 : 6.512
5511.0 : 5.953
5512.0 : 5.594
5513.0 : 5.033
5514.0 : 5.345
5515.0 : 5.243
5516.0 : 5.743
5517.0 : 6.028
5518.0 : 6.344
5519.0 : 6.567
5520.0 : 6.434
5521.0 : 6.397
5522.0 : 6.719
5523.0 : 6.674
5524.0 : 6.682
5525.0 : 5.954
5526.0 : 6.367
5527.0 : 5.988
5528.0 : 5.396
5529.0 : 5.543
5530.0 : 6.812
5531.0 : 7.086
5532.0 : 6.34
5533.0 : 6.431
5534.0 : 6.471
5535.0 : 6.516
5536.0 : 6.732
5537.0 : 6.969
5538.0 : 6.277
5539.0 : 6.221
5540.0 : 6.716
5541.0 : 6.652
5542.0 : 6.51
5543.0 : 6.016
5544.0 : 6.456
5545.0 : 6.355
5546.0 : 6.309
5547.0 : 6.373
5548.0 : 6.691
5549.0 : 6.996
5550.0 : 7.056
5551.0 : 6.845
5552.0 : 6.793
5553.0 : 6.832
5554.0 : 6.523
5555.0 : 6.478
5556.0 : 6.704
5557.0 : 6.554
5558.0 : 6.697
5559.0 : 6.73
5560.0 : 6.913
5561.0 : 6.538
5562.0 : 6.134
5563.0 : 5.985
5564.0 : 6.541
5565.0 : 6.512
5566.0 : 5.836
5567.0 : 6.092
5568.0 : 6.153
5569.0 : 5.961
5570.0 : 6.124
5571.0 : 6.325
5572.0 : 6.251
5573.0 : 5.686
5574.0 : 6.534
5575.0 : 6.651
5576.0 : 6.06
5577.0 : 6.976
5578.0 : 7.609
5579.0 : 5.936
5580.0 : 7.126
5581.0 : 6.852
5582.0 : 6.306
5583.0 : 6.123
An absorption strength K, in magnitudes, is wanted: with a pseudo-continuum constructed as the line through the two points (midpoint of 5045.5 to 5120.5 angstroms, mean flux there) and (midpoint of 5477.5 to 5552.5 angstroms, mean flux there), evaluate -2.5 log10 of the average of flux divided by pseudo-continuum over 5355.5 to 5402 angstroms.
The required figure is -0.10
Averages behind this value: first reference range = 3.81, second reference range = 6.23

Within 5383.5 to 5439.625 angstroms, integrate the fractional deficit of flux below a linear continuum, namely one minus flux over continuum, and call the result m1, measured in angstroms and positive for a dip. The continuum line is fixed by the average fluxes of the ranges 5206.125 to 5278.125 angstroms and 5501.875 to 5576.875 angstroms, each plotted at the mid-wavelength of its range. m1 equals -2.1 angstroms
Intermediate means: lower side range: 4.96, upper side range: 6.29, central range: 5.93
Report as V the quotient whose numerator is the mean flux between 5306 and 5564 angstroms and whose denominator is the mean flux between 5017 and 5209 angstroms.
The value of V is 1.64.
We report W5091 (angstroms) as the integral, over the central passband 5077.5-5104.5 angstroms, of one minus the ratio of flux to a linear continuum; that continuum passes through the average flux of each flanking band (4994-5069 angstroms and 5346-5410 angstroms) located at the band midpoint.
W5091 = 3.19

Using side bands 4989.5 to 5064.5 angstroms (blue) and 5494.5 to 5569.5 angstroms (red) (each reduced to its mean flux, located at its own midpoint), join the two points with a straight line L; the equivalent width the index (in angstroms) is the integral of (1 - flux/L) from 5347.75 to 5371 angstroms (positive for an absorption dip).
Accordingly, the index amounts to -2.21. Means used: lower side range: 3.97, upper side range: 6.27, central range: 6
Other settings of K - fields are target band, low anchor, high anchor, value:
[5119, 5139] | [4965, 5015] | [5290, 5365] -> 0.33 mag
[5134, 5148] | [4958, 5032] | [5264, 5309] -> 0.25 mag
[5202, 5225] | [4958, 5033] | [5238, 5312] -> 0.19 mag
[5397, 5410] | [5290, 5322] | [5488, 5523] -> 0.09 mag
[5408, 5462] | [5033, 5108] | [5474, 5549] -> -0.05 mag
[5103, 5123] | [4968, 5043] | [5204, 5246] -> 0.22 mag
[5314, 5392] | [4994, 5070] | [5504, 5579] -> -0.08 mag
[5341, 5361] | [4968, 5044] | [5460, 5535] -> -0.09 mag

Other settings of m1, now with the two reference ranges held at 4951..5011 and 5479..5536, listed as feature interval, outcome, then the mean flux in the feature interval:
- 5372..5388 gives -1.76 angstroms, 6.3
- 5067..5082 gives 3.01 angstroms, 3.68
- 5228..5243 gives -0.64 angstroms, 5.39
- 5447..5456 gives 0.55 angstroms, 5.57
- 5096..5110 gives 3.30 angstroms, 3.59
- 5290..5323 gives -2.47 angstroms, 5.83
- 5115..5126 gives 2.61 angstroms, 3.63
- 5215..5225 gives -0.20 angstroms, 5.22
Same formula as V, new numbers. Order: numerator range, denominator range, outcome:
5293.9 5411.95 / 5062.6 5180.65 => 1.61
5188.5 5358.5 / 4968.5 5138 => 1.33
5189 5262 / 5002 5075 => 1.23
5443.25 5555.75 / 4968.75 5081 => 1.53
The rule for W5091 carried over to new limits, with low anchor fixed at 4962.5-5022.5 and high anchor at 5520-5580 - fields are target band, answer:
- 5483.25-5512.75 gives 0.86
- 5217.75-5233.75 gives 0.19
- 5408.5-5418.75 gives -0.25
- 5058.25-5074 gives 2.12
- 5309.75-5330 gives -0.20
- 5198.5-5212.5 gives 4.21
